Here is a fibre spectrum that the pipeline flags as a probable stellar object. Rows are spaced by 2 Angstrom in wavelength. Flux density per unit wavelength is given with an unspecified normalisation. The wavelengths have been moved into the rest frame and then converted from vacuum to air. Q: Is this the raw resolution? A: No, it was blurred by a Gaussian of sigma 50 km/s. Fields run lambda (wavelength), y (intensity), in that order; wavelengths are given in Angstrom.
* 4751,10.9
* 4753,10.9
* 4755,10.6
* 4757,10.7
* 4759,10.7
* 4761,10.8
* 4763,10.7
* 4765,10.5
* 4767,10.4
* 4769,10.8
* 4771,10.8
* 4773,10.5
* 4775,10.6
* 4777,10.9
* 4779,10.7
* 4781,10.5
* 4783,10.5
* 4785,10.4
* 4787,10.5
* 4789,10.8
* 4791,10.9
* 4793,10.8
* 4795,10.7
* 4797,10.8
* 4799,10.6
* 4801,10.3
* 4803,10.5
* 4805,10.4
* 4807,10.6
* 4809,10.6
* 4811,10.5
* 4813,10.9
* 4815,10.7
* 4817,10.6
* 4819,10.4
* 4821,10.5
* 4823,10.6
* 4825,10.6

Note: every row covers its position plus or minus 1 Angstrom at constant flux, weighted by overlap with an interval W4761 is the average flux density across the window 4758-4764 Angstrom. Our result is 10.7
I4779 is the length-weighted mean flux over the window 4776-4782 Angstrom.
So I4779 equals 10.7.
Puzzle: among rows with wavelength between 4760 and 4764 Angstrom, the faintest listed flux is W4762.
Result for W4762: 10.7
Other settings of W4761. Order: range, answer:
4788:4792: 10.9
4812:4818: 10.7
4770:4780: 10.7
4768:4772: 10.8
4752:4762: 10.7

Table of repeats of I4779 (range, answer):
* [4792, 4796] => 10.8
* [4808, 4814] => 10.7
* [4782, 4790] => 10.6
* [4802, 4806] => 10.4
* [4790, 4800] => 10.8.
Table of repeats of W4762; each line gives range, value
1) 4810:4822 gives 10.4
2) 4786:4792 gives 10.5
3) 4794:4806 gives 10.3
